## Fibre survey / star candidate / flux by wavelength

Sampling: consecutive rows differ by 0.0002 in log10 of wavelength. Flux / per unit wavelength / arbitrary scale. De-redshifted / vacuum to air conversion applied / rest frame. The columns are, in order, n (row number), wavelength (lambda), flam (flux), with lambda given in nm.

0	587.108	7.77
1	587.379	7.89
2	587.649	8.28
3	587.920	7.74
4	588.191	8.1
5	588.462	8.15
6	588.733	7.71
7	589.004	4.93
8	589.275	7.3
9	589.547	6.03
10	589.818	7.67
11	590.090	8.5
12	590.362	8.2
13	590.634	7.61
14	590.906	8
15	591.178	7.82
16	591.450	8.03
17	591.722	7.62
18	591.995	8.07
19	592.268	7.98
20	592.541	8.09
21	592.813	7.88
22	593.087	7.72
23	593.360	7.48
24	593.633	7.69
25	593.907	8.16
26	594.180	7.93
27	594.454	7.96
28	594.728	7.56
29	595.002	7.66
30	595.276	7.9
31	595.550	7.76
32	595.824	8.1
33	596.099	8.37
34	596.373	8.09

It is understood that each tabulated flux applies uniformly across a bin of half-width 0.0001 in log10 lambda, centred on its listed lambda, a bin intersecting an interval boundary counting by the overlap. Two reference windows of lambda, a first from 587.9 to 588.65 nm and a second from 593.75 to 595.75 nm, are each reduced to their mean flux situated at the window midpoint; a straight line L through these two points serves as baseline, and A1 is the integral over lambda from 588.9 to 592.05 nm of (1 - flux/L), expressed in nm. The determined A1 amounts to 0.18 nm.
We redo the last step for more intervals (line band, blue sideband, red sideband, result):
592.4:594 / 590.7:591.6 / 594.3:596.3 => 0.02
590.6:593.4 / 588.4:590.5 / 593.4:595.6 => -0.12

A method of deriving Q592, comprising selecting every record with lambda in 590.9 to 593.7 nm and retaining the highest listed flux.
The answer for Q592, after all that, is 8.09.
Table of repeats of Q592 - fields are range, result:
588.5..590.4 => 8.5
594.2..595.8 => 7.96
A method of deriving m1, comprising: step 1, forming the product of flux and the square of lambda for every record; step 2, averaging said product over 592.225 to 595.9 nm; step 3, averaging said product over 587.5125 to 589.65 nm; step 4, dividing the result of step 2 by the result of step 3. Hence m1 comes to 1.09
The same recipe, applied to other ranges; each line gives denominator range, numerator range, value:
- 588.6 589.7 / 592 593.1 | 1.24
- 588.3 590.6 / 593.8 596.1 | 1.10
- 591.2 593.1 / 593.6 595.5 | 1.00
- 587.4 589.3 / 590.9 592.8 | 1.07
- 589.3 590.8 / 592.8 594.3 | 1.04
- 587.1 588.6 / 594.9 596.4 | 1.02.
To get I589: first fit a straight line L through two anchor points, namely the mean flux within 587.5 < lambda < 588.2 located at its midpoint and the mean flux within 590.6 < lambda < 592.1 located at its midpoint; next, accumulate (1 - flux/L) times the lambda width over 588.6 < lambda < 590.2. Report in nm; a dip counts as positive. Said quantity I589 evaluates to 0.193 nm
